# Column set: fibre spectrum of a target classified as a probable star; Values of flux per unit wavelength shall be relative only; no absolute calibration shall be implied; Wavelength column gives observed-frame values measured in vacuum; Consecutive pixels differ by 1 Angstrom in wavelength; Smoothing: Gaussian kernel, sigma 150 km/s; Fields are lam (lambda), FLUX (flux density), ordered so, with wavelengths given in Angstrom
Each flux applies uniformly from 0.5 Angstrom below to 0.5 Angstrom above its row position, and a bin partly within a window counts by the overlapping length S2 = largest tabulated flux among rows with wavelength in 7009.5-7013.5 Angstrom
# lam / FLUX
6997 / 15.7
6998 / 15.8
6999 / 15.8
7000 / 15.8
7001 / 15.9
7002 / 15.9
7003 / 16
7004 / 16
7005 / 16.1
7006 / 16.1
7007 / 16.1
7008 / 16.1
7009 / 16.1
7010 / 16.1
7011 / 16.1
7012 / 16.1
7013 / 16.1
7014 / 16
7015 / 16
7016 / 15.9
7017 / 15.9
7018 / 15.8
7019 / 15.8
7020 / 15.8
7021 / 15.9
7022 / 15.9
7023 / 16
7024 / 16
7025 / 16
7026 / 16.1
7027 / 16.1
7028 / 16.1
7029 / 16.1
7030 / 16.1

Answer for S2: 16.1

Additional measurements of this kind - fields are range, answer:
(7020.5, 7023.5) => 16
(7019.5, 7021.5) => 15.9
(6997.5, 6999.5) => 15.8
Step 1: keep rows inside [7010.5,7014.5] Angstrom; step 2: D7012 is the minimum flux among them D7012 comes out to 16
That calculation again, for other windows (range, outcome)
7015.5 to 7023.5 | 15.8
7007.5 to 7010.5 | 16.1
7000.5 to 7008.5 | 15.9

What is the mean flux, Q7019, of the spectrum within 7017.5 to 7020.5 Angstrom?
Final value 15.8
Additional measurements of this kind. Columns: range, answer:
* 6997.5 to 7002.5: 15.8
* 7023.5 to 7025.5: 16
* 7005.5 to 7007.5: 16.1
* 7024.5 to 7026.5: 16.1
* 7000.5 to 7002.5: 15.9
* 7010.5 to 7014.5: 16.1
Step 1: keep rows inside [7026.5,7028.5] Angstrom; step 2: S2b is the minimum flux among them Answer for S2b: 16.1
